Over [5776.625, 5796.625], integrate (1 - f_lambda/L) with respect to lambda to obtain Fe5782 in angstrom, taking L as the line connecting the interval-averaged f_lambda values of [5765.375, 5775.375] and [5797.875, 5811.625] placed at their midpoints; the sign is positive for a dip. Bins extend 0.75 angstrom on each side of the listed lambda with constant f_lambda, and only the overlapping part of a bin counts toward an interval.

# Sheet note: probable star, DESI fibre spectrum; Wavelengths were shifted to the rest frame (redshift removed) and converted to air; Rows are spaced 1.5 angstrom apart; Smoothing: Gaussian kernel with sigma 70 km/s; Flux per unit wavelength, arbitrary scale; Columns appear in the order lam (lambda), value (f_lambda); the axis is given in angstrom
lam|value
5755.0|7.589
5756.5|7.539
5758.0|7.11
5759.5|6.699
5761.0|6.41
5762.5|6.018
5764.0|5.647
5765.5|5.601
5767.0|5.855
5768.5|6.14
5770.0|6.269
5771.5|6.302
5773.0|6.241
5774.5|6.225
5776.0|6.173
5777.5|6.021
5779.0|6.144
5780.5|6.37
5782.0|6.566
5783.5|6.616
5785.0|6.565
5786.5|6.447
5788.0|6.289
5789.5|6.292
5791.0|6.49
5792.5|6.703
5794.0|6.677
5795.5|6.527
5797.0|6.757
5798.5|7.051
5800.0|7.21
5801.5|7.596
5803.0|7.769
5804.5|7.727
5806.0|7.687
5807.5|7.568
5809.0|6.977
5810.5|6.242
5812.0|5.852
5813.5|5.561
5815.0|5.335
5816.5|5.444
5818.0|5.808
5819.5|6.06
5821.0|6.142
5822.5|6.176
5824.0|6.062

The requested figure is 0.7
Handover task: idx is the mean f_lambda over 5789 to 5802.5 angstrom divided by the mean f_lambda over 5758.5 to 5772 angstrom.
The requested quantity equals 1.12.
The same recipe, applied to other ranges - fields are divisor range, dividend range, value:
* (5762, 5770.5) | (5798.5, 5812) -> 1.23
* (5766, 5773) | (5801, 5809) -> 1.24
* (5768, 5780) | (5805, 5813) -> 1.11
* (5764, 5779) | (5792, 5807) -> 1.18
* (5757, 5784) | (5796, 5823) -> 1.06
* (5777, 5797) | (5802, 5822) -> 1.00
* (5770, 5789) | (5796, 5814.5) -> 1.10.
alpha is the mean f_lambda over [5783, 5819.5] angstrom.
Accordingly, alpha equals 6.62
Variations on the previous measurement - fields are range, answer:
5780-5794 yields 6.49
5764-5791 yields 6.23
